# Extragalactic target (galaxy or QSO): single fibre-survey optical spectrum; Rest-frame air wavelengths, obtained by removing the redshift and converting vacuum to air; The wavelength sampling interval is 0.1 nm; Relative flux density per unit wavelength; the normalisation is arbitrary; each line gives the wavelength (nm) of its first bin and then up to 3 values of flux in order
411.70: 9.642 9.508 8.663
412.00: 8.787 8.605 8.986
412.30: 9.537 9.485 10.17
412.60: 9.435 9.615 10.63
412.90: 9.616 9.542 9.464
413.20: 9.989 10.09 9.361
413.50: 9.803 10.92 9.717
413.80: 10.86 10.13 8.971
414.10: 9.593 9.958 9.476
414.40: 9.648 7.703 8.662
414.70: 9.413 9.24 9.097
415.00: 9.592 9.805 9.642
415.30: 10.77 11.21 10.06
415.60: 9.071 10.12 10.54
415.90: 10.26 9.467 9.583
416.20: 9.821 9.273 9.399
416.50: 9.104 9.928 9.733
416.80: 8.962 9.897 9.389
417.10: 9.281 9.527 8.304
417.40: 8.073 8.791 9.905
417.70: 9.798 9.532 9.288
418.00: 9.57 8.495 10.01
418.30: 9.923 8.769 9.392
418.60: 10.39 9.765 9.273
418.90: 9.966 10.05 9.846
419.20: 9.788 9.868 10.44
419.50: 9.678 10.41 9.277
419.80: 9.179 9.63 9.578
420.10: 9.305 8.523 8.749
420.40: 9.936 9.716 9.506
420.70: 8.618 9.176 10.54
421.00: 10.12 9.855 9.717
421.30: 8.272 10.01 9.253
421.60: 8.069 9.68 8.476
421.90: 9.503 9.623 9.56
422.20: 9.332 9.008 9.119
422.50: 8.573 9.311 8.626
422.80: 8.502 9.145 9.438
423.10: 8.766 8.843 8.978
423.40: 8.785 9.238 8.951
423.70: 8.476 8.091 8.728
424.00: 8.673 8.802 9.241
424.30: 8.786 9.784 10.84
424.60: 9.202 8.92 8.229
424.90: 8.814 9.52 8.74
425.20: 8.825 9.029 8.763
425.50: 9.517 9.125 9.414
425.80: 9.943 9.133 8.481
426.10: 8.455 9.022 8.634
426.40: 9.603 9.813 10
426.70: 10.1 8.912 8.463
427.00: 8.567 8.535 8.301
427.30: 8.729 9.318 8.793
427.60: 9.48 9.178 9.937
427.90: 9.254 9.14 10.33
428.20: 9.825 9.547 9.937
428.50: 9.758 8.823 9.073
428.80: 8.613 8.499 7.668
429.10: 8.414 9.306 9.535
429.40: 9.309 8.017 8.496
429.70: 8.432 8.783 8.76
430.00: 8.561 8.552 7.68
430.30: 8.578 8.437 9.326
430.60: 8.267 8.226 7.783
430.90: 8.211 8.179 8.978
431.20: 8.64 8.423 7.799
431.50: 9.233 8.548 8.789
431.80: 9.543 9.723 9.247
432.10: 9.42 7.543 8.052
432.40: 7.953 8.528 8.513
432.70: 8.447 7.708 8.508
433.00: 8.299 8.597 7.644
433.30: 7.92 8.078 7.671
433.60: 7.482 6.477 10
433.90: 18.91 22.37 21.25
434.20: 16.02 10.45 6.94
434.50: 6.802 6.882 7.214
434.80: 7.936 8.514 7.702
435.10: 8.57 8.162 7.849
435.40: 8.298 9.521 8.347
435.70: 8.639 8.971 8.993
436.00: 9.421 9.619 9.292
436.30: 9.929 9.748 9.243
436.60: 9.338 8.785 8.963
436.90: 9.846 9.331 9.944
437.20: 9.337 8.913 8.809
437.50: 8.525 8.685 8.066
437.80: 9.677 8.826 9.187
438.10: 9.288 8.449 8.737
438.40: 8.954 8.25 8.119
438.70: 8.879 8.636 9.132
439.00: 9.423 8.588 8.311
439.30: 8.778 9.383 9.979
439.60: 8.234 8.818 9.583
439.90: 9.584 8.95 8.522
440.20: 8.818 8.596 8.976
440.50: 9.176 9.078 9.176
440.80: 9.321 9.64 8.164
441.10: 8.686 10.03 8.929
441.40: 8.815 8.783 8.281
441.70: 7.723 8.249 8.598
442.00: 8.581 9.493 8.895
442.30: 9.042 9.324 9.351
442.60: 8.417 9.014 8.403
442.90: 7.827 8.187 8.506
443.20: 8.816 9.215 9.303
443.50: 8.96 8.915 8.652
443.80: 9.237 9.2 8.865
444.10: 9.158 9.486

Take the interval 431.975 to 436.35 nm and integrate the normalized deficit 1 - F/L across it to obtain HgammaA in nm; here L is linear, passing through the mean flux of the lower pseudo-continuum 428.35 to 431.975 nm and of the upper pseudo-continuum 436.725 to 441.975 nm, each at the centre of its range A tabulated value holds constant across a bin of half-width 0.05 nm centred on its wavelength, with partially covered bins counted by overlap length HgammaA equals -0.29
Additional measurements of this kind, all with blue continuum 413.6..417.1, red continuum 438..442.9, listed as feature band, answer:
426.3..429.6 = 0.048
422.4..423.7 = 0.069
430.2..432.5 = 0.149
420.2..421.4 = 0.004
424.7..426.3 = 0.061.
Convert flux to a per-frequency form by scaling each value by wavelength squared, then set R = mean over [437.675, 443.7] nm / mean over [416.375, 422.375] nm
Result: 1.0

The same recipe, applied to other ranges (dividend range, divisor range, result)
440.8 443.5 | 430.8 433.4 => 1.09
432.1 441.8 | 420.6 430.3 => 1.06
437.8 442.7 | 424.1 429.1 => 1.04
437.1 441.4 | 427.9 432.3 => 1.06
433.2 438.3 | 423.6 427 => 1.10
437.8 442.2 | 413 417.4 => 1.04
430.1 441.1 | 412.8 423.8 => 1.04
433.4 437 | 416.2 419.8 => 1.12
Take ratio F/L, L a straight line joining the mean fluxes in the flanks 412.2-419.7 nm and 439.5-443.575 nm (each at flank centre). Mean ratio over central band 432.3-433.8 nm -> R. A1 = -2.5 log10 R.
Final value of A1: 0.13 mag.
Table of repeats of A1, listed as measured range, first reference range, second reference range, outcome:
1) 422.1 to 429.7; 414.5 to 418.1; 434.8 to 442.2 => 0.02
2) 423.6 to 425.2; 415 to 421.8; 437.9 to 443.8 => 0.05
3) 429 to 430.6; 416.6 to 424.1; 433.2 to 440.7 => 0.08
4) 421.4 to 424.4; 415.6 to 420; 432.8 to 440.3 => 0.06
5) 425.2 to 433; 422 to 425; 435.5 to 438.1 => 0.03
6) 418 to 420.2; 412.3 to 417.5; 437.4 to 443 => -0.02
